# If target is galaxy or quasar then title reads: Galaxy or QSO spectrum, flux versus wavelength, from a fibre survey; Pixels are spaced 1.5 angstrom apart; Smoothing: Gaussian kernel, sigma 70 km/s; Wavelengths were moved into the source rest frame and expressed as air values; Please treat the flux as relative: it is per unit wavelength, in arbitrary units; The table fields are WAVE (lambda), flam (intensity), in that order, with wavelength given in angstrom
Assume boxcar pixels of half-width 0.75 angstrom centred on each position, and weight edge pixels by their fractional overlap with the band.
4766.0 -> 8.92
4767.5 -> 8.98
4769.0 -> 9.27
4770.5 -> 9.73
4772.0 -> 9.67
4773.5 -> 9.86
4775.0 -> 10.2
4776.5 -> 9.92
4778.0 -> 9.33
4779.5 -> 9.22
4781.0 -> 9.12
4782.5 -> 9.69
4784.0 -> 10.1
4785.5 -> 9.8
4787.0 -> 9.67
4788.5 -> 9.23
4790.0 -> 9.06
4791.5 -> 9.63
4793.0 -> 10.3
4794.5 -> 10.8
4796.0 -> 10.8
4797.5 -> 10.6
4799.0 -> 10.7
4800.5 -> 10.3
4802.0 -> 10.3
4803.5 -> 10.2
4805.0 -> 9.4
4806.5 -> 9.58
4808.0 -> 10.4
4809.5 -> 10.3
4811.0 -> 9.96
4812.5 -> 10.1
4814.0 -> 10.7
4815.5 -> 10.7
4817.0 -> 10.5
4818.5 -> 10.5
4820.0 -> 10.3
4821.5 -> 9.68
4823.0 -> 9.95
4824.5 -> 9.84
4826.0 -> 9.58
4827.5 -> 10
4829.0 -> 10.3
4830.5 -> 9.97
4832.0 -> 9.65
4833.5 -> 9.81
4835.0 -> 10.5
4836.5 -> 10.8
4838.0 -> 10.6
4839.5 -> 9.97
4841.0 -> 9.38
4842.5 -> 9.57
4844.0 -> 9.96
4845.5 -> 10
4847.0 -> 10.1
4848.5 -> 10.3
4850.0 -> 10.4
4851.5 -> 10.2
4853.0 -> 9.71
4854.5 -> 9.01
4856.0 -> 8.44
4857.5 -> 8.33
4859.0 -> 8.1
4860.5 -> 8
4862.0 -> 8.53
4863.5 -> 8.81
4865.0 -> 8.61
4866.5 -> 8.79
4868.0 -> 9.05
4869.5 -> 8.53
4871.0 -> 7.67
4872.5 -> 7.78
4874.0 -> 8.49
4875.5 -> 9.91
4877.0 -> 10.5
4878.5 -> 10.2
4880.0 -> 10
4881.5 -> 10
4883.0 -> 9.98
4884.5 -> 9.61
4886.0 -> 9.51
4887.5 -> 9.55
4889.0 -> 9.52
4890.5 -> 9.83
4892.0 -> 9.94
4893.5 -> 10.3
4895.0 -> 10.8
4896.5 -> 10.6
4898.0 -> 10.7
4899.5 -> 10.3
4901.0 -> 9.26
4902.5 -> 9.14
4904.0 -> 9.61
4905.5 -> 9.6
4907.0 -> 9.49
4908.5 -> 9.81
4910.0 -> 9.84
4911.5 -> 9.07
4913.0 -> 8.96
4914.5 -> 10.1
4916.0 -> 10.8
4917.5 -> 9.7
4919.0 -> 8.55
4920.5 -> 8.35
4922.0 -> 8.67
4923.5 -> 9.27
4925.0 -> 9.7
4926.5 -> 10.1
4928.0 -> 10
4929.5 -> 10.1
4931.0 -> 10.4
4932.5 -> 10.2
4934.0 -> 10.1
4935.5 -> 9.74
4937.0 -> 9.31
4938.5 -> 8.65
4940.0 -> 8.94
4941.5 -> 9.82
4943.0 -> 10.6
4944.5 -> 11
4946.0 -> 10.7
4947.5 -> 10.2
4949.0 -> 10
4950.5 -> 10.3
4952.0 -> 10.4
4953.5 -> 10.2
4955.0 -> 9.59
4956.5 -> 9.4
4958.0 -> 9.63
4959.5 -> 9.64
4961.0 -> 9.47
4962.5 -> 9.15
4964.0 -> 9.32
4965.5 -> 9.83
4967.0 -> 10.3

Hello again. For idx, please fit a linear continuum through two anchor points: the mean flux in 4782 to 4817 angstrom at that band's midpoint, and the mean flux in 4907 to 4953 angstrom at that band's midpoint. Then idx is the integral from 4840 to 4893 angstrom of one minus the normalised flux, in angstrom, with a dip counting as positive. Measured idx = 3.2 angstrom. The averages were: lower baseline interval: 10.1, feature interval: 9.33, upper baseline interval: 9.78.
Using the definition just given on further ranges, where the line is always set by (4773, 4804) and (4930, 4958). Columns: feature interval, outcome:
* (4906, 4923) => 0.97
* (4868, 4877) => 1.14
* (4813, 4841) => -0.60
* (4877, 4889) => 0.12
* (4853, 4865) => 1.70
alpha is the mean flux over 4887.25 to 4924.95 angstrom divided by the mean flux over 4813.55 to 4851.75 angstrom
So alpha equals 1.0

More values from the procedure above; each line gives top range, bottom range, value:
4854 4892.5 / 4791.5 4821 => 0.88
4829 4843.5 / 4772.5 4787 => 1.04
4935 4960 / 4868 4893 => 1.05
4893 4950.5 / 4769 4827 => 0.98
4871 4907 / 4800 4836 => 0.96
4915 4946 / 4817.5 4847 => 0.97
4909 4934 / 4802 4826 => 0.95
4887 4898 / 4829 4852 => 1.00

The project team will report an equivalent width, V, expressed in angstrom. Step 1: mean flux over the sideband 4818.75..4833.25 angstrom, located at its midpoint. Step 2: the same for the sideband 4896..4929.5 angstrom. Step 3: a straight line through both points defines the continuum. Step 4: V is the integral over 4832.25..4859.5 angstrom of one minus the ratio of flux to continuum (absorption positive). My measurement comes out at 0.3 angstrom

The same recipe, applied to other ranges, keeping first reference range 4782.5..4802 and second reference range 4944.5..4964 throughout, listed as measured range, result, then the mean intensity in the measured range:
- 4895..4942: 1.36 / 9.66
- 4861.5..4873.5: 1.83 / 8.47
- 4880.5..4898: -0.04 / 10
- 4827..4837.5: -0.13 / 10.2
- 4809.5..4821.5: -0.35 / 10.3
